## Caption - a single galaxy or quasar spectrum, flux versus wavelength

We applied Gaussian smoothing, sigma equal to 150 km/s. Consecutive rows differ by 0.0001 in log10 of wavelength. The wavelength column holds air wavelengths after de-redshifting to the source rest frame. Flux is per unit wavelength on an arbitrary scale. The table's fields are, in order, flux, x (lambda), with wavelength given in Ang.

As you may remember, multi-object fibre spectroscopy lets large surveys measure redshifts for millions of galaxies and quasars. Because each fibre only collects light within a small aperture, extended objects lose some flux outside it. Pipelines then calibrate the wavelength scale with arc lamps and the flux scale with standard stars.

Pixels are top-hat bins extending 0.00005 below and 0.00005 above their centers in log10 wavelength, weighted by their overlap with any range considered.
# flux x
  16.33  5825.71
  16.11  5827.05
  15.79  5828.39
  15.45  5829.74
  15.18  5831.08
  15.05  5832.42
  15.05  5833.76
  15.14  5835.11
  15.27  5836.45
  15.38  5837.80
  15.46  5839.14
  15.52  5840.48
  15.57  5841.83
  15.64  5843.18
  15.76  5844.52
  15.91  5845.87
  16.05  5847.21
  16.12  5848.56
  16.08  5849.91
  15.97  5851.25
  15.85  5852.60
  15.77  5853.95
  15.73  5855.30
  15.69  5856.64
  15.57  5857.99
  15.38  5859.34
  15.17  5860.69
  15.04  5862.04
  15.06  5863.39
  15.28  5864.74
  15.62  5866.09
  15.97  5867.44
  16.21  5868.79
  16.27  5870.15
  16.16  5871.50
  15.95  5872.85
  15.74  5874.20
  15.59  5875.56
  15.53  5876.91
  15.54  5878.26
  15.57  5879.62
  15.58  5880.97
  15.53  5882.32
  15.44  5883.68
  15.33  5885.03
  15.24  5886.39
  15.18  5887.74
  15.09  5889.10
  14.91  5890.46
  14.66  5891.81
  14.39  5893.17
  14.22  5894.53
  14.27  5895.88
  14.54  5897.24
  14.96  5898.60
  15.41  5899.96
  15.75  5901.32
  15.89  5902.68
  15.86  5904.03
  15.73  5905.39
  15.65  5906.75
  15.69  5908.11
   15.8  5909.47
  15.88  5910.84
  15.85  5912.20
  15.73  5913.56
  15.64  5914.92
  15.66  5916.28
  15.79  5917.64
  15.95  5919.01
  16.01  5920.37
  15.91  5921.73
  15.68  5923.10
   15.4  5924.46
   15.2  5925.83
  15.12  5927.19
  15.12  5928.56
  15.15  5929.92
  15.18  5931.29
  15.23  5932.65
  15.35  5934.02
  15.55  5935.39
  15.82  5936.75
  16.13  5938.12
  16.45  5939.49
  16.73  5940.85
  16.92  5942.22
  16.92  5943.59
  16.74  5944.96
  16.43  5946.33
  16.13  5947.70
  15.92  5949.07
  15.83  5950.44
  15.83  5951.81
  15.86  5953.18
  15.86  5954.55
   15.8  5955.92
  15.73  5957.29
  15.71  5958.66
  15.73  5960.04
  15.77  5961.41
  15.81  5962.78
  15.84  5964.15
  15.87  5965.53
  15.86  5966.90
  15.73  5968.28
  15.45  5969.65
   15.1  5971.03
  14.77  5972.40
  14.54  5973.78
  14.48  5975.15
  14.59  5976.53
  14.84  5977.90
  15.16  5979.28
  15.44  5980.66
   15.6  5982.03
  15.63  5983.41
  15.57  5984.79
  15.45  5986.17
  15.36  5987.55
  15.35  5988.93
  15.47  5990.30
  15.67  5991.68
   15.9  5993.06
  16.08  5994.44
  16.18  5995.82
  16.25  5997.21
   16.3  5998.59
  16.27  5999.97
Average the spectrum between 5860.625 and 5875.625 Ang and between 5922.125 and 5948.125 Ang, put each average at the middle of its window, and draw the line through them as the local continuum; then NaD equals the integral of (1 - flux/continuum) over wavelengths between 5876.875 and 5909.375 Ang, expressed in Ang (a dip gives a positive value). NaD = 1.0 Ang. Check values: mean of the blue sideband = 15.7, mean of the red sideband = 15.9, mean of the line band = 15.3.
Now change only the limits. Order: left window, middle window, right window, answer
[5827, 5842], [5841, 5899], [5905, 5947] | 0.29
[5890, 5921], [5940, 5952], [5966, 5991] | -0.85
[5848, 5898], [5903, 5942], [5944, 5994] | -0.48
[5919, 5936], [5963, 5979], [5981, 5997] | 0.40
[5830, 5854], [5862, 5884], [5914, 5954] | 0.01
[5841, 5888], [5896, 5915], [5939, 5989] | 0.14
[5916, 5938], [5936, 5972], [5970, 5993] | -1.45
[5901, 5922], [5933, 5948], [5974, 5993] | -0.65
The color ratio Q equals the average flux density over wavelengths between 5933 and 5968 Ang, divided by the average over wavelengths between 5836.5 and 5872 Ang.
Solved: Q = 1.0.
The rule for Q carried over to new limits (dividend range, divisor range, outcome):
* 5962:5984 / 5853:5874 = 0.98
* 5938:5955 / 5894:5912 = 1.06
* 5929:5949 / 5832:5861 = 1.03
